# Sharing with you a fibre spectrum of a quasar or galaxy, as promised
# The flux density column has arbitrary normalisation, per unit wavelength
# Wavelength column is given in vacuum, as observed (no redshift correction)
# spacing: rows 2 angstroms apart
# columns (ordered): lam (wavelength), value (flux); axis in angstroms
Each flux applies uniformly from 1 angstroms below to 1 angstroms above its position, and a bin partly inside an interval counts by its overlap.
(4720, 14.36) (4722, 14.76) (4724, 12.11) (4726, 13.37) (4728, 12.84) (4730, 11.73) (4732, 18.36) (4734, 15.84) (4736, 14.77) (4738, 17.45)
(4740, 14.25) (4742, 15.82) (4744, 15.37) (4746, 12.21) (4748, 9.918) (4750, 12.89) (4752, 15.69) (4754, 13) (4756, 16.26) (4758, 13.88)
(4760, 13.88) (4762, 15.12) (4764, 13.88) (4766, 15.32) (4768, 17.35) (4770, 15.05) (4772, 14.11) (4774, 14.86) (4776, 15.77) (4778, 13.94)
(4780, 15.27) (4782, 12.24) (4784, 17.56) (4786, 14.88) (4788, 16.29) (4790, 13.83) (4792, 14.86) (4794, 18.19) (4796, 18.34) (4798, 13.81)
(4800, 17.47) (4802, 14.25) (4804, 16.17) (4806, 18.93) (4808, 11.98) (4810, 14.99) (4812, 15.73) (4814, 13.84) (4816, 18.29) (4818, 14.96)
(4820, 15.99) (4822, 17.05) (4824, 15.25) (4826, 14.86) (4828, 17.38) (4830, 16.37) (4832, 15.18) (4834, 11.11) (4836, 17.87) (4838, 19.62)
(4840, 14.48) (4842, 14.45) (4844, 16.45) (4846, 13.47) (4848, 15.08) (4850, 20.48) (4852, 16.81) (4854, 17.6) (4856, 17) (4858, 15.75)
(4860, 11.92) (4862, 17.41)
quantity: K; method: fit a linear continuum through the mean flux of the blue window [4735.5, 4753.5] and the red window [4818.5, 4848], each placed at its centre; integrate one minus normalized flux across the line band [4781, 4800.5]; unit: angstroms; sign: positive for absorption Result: -0.96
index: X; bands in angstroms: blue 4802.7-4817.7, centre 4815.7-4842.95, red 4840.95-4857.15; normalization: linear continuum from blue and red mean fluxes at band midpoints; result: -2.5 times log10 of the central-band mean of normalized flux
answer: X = 0.01 mag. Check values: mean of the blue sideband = 15.6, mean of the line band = 15.9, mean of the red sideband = 16.4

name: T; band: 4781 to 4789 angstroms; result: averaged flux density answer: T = 15.2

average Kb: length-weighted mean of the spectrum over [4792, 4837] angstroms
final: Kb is 15.8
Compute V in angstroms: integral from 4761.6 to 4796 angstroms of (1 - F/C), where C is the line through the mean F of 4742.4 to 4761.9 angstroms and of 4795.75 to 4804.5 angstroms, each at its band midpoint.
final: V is -0.9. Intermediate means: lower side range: 13.8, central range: 15.3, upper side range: 15.8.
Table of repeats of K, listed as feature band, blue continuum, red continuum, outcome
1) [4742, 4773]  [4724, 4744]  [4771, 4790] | 1.17 angstroms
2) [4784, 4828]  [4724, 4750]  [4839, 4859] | -1.13 angstroms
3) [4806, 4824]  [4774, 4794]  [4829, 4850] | -0.15 angstroms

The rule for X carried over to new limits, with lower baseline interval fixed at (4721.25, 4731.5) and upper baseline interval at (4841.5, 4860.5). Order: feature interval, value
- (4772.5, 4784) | -0.02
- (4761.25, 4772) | -0.08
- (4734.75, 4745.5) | -0.14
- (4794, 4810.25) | -0.07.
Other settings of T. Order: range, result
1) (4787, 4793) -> 15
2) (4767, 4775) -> 15.3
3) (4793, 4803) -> 16.4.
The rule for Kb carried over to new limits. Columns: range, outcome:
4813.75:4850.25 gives 15.9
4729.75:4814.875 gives 15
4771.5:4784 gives 14.6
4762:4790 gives 15.1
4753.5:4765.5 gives 14.4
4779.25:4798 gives 15.6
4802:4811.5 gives 15.4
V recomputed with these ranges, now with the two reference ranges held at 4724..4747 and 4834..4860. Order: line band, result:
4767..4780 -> -0.03 angstroms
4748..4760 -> 0.76 angstroms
